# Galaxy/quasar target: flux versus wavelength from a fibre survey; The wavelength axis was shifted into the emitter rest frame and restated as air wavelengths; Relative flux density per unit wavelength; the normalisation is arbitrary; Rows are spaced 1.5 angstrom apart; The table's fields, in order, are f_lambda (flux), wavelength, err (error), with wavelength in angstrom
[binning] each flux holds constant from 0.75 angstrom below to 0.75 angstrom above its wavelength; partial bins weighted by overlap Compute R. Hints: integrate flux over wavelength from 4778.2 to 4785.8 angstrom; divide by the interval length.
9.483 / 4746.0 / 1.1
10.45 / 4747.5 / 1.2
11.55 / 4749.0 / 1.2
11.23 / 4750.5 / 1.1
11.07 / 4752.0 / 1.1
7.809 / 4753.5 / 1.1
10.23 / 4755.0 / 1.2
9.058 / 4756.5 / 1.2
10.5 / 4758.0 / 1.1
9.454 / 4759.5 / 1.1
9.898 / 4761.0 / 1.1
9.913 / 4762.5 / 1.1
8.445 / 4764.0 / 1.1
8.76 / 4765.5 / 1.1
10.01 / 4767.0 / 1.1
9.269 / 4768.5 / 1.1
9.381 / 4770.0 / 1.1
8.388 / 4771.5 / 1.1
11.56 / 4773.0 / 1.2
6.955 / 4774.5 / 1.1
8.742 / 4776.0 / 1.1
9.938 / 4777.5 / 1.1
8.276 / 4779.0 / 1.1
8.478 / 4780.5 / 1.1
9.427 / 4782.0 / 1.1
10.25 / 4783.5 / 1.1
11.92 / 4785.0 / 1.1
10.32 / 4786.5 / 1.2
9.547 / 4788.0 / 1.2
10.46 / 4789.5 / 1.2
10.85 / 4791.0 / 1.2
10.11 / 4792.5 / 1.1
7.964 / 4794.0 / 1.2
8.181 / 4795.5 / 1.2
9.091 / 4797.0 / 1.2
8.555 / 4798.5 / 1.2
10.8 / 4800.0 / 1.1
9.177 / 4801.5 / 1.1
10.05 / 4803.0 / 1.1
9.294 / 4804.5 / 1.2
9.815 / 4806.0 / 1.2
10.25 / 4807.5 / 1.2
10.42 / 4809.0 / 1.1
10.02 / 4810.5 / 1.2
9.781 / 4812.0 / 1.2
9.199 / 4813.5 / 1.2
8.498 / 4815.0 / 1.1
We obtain 9.68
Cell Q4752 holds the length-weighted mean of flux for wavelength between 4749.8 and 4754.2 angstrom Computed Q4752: 10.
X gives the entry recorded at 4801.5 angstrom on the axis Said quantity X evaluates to 9.177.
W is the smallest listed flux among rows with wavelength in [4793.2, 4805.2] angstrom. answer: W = 7.964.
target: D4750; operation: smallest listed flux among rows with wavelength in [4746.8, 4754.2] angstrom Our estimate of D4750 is 7.809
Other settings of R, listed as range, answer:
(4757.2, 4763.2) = 9.93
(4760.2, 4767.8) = 9.4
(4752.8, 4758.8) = 9.41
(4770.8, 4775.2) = 9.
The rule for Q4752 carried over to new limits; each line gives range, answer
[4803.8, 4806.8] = 9.57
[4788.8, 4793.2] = 10.5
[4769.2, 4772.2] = 8.9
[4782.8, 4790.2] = 10.5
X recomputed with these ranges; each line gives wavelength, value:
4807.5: 10.25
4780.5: 8.478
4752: 11.07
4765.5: 8.76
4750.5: 11.23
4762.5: 9.913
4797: 9.091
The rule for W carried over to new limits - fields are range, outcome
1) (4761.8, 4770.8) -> 8.445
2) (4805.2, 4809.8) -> 9.815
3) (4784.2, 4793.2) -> 9.547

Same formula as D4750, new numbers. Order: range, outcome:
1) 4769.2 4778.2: 6.955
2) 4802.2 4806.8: 9.294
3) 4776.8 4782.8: 8.276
